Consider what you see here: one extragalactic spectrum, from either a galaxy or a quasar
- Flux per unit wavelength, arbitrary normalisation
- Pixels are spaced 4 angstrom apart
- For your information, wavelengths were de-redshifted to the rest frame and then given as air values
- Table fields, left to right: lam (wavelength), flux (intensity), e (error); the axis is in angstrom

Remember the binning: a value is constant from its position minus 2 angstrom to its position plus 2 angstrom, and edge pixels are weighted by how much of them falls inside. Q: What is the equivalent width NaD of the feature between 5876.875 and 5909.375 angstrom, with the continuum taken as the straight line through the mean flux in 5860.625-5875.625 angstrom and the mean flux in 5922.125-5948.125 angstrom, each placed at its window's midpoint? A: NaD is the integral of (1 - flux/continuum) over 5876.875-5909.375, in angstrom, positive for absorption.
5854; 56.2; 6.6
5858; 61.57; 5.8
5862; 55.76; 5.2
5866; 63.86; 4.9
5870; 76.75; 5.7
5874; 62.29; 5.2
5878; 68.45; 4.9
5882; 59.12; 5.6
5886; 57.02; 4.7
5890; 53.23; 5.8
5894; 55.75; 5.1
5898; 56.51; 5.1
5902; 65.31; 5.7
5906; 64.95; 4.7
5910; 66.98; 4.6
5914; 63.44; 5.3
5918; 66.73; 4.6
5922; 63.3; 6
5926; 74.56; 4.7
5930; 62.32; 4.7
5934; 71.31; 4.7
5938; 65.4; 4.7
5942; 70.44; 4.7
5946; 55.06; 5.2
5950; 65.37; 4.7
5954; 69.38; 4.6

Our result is 2.7 angstrom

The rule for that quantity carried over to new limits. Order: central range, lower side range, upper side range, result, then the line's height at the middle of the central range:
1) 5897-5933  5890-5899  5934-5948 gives -3.50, 59.5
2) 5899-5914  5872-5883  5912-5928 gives 0.26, 65.9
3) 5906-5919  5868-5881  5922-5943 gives 0.52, 68.3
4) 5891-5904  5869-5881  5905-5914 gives 1.48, 66.3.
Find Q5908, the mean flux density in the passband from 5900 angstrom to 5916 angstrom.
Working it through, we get 65.2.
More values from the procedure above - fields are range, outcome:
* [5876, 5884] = 63.8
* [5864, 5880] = 67.8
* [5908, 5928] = 67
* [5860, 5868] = 59.8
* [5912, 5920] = 65.1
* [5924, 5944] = 68.8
